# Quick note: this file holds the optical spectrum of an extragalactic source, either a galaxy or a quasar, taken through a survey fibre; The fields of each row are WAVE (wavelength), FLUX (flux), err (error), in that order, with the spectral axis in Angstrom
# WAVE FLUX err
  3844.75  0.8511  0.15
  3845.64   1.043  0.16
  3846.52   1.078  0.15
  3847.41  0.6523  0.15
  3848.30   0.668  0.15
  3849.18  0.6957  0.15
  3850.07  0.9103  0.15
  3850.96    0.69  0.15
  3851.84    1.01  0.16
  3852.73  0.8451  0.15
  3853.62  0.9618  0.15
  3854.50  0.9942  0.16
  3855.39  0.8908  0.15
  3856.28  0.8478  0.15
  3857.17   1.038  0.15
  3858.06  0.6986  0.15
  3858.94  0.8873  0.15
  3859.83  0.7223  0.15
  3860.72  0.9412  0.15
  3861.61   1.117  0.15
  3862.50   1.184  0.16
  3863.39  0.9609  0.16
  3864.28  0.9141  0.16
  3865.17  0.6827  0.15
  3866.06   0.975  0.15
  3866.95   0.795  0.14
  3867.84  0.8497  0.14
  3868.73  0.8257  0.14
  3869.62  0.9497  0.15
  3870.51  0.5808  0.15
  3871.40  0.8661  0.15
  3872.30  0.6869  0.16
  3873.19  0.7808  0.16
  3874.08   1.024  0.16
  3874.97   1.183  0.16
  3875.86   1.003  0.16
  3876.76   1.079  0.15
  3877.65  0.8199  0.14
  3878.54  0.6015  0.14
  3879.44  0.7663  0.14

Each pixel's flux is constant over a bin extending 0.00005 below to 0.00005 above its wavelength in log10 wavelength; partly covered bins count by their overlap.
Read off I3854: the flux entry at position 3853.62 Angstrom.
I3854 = 0.9618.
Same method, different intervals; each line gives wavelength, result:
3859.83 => 0.7223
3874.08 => 1.024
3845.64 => 1.043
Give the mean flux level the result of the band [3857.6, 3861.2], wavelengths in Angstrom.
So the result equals 0.817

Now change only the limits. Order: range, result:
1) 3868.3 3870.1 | 0.883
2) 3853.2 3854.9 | 0.982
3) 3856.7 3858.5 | 0.869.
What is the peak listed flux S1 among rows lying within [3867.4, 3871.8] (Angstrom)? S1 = 0.9497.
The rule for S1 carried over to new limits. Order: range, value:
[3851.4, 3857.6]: 1.038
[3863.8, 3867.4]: 0.975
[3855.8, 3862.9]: 1.184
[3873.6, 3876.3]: 1.183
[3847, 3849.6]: 0.6957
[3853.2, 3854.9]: 0.9942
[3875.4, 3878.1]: 1.079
